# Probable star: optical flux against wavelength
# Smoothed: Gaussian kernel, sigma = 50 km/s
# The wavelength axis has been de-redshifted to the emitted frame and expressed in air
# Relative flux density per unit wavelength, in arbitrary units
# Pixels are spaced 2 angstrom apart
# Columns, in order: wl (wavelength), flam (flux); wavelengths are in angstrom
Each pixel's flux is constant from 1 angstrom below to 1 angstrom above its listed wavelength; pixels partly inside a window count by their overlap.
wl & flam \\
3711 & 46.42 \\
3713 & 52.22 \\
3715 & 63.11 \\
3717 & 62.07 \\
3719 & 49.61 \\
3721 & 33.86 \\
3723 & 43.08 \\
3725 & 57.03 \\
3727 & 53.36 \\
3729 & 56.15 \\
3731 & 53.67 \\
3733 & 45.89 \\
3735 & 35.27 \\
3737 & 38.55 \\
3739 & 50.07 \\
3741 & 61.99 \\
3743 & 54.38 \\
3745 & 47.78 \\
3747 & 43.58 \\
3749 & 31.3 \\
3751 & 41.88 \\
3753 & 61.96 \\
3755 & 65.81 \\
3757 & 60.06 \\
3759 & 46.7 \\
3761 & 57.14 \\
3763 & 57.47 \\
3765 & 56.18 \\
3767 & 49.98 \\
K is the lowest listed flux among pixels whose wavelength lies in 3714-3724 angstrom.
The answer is 33.86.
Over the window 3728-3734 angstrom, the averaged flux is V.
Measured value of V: 51.9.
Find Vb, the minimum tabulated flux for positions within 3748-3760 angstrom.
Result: 31.3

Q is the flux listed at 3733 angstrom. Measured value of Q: 45.89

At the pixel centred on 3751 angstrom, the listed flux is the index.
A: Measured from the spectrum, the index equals 41.88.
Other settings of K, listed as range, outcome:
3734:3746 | 35.27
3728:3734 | 45.89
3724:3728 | 53.36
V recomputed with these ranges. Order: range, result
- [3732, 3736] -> 40.6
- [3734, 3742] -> 46.5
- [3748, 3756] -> 50.2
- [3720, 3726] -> 44.7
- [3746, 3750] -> 37.4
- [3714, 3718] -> 62.6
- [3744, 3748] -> 45.7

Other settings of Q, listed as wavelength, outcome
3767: 49.98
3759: 46.7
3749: 31.3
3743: 54.38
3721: 33.86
